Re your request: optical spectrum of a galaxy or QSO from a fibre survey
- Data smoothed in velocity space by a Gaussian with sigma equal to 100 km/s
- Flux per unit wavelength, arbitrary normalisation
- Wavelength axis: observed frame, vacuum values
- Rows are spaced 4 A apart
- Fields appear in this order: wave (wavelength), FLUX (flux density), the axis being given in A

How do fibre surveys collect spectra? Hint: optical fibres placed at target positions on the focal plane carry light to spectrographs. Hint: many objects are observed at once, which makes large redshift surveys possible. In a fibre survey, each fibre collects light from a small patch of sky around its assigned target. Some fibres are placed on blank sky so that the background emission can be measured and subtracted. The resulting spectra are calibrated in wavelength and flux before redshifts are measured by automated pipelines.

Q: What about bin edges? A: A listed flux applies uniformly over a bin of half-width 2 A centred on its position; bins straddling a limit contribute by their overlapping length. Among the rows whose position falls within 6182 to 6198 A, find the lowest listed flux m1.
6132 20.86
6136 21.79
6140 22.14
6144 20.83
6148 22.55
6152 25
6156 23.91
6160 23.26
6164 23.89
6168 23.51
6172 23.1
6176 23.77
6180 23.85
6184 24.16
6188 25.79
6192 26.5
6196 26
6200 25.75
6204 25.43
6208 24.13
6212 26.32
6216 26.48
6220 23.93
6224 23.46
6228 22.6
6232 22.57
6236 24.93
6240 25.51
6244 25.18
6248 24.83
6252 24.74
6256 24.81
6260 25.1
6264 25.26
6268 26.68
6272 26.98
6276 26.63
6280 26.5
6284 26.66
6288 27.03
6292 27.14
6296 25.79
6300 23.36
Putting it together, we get 24.16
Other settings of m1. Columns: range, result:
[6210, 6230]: 22.6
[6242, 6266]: 24.74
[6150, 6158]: 23.91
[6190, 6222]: 23.93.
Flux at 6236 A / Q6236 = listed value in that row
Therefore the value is 24.93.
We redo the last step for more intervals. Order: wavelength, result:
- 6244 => 25.18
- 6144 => 20.83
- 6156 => 23.91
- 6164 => 23.89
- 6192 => 26.5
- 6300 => 23.36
